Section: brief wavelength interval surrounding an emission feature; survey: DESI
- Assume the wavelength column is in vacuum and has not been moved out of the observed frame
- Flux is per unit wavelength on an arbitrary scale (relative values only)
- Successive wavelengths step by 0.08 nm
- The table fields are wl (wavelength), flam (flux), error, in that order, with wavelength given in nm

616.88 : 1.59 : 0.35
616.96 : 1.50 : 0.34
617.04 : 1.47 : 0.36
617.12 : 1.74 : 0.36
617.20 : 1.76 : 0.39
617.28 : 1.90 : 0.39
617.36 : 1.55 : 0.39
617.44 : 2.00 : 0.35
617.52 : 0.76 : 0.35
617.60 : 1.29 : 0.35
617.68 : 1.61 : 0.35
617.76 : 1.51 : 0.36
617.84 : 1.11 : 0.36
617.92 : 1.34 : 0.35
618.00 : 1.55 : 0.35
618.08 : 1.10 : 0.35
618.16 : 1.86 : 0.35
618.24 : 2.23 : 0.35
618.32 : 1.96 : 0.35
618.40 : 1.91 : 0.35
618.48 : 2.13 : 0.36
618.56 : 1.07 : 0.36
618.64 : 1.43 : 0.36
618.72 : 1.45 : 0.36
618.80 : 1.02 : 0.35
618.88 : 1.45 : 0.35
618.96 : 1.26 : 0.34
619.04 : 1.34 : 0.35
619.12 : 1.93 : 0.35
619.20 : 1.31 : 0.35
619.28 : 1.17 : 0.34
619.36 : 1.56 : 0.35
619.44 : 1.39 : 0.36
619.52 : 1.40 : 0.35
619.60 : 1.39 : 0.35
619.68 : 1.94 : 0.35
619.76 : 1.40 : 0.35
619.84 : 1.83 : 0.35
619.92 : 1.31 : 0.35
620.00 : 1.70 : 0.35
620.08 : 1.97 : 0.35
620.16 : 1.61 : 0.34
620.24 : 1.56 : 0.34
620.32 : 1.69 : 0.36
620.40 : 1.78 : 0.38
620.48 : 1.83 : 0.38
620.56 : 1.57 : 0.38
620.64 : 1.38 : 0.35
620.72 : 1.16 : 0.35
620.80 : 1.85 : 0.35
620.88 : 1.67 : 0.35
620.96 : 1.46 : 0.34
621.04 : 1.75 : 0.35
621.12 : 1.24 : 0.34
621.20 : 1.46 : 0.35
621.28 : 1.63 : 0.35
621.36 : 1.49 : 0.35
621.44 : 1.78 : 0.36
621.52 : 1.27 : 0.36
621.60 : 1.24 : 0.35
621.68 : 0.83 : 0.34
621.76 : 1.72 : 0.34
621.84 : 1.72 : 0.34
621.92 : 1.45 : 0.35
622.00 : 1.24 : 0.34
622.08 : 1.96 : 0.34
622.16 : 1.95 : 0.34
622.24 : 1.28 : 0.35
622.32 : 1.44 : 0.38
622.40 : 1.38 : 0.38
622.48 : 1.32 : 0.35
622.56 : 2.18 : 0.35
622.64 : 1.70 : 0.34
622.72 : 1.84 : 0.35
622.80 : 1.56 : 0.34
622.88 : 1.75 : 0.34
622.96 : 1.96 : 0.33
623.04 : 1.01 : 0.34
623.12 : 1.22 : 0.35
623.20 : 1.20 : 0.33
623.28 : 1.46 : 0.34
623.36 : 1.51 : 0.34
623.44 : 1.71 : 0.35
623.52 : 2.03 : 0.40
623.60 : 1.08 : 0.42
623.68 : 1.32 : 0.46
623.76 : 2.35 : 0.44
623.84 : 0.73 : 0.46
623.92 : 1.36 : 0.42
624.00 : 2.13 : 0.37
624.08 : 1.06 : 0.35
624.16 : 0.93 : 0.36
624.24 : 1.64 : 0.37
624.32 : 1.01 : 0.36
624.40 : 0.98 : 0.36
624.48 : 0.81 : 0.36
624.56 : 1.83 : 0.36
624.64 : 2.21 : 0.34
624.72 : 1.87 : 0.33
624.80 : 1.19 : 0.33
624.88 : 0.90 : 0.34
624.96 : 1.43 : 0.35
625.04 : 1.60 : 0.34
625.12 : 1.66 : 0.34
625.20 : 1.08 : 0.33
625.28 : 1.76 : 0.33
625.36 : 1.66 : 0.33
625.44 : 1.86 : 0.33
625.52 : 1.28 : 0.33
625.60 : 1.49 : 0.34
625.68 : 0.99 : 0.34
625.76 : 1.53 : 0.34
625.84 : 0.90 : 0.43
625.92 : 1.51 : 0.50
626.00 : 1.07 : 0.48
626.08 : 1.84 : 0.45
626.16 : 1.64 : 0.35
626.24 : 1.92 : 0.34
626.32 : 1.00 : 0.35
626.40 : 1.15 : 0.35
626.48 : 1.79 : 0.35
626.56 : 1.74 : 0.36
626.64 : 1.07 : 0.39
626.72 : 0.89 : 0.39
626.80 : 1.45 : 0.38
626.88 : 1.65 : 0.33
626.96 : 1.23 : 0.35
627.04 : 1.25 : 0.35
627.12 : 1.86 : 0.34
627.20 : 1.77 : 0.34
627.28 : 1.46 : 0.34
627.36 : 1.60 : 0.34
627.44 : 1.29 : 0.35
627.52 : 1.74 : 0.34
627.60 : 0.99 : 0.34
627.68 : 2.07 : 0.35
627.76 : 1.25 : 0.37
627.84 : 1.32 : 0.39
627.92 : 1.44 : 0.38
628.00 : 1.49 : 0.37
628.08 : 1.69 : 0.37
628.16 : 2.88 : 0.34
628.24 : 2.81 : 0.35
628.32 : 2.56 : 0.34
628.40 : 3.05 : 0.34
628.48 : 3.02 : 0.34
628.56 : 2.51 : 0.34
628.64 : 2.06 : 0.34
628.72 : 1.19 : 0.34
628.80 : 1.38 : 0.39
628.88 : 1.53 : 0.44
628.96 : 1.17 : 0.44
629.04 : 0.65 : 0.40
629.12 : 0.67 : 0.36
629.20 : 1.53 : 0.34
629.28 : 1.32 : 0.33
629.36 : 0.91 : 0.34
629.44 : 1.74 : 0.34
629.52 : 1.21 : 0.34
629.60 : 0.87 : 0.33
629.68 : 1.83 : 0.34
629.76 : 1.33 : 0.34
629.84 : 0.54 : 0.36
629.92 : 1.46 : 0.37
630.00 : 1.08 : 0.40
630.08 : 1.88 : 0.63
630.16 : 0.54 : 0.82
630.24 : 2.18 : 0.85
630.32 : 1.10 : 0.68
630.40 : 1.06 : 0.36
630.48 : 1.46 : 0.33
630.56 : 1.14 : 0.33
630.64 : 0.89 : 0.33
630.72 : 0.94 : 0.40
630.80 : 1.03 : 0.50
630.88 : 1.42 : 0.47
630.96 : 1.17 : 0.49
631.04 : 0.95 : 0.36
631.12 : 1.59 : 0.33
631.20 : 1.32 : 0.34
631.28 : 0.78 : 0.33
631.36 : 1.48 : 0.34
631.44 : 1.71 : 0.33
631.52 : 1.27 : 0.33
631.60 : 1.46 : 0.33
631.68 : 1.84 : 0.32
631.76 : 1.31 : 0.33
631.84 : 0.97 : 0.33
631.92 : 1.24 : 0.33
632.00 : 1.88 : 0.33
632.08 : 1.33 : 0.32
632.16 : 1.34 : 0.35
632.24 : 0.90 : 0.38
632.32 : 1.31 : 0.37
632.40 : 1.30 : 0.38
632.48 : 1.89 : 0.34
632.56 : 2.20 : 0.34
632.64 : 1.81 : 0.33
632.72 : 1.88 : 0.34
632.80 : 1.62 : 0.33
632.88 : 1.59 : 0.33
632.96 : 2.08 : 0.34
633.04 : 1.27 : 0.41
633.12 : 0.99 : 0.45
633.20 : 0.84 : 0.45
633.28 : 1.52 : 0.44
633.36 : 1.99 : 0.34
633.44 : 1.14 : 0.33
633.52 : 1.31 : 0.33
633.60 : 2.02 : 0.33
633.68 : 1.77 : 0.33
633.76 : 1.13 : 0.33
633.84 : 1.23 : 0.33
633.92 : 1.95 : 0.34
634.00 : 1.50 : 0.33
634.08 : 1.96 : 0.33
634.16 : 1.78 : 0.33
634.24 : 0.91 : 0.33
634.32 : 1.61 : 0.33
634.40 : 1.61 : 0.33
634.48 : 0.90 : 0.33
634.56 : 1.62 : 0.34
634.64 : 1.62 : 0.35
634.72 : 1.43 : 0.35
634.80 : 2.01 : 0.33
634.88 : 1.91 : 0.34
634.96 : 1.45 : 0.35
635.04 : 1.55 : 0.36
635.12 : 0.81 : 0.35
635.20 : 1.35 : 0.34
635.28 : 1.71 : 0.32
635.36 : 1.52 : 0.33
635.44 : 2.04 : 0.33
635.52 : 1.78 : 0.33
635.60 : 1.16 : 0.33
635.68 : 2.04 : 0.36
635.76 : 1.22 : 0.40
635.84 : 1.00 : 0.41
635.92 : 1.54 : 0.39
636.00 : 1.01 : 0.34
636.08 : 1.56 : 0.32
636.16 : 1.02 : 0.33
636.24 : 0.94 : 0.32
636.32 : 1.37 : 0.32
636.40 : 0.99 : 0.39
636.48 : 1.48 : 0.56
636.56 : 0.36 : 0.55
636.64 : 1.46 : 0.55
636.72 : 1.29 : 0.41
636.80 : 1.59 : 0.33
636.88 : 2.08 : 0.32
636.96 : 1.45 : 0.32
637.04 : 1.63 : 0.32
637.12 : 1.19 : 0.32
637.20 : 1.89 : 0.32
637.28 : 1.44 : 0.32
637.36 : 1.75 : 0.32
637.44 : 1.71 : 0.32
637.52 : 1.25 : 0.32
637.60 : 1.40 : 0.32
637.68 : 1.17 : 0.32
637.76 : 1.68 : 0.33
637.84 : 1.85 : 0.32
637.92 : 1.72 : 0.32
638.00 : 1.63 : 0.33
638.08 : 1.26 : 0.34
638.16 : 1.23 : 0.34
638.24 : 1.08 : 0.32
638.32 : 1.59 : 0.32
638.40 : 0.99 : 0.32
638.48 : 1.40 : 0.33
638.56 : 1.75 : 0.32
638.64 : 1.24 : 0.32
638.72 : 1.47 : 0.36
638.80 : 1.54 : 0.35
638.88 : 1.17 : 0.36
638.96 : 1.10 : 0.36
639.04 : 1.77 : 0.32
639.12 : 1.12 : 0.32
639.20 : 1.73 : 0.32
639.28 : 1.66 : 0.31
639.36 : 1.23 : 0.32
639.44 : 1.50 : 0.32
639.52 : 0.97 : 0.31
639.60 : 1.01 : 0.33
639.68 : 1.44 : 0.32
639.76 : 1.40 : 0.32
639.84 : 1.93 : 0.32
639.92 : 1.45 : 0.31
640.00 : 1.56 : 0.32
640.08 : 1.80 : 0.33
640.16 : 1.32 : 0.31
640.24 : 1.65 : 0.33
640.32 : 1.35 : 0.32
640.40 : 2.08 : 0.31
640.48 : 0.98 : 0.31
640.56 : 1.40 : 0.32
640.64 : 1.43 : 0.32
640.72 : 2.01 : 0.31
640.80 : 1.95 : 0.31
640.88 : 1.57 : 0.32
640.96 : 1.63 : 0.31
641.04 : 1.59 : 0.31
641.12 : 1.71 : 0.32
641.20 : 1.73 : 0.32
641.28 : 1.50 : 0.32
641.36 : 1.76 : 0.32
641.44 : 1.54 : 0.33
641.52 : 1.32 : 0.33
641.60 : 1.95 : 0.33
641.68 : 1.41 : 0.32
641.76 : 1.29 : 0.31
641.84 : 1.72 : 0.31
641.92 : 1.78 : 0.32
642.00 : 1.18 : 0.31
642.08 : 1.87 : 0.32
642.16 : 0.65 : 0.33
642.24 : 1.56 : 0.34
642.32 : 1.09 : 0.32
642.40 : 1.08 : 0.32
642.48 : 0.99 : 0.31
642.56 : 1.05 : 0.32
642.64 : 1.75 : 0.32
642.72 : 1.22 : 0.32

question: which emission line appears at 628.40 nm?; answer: H-beta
